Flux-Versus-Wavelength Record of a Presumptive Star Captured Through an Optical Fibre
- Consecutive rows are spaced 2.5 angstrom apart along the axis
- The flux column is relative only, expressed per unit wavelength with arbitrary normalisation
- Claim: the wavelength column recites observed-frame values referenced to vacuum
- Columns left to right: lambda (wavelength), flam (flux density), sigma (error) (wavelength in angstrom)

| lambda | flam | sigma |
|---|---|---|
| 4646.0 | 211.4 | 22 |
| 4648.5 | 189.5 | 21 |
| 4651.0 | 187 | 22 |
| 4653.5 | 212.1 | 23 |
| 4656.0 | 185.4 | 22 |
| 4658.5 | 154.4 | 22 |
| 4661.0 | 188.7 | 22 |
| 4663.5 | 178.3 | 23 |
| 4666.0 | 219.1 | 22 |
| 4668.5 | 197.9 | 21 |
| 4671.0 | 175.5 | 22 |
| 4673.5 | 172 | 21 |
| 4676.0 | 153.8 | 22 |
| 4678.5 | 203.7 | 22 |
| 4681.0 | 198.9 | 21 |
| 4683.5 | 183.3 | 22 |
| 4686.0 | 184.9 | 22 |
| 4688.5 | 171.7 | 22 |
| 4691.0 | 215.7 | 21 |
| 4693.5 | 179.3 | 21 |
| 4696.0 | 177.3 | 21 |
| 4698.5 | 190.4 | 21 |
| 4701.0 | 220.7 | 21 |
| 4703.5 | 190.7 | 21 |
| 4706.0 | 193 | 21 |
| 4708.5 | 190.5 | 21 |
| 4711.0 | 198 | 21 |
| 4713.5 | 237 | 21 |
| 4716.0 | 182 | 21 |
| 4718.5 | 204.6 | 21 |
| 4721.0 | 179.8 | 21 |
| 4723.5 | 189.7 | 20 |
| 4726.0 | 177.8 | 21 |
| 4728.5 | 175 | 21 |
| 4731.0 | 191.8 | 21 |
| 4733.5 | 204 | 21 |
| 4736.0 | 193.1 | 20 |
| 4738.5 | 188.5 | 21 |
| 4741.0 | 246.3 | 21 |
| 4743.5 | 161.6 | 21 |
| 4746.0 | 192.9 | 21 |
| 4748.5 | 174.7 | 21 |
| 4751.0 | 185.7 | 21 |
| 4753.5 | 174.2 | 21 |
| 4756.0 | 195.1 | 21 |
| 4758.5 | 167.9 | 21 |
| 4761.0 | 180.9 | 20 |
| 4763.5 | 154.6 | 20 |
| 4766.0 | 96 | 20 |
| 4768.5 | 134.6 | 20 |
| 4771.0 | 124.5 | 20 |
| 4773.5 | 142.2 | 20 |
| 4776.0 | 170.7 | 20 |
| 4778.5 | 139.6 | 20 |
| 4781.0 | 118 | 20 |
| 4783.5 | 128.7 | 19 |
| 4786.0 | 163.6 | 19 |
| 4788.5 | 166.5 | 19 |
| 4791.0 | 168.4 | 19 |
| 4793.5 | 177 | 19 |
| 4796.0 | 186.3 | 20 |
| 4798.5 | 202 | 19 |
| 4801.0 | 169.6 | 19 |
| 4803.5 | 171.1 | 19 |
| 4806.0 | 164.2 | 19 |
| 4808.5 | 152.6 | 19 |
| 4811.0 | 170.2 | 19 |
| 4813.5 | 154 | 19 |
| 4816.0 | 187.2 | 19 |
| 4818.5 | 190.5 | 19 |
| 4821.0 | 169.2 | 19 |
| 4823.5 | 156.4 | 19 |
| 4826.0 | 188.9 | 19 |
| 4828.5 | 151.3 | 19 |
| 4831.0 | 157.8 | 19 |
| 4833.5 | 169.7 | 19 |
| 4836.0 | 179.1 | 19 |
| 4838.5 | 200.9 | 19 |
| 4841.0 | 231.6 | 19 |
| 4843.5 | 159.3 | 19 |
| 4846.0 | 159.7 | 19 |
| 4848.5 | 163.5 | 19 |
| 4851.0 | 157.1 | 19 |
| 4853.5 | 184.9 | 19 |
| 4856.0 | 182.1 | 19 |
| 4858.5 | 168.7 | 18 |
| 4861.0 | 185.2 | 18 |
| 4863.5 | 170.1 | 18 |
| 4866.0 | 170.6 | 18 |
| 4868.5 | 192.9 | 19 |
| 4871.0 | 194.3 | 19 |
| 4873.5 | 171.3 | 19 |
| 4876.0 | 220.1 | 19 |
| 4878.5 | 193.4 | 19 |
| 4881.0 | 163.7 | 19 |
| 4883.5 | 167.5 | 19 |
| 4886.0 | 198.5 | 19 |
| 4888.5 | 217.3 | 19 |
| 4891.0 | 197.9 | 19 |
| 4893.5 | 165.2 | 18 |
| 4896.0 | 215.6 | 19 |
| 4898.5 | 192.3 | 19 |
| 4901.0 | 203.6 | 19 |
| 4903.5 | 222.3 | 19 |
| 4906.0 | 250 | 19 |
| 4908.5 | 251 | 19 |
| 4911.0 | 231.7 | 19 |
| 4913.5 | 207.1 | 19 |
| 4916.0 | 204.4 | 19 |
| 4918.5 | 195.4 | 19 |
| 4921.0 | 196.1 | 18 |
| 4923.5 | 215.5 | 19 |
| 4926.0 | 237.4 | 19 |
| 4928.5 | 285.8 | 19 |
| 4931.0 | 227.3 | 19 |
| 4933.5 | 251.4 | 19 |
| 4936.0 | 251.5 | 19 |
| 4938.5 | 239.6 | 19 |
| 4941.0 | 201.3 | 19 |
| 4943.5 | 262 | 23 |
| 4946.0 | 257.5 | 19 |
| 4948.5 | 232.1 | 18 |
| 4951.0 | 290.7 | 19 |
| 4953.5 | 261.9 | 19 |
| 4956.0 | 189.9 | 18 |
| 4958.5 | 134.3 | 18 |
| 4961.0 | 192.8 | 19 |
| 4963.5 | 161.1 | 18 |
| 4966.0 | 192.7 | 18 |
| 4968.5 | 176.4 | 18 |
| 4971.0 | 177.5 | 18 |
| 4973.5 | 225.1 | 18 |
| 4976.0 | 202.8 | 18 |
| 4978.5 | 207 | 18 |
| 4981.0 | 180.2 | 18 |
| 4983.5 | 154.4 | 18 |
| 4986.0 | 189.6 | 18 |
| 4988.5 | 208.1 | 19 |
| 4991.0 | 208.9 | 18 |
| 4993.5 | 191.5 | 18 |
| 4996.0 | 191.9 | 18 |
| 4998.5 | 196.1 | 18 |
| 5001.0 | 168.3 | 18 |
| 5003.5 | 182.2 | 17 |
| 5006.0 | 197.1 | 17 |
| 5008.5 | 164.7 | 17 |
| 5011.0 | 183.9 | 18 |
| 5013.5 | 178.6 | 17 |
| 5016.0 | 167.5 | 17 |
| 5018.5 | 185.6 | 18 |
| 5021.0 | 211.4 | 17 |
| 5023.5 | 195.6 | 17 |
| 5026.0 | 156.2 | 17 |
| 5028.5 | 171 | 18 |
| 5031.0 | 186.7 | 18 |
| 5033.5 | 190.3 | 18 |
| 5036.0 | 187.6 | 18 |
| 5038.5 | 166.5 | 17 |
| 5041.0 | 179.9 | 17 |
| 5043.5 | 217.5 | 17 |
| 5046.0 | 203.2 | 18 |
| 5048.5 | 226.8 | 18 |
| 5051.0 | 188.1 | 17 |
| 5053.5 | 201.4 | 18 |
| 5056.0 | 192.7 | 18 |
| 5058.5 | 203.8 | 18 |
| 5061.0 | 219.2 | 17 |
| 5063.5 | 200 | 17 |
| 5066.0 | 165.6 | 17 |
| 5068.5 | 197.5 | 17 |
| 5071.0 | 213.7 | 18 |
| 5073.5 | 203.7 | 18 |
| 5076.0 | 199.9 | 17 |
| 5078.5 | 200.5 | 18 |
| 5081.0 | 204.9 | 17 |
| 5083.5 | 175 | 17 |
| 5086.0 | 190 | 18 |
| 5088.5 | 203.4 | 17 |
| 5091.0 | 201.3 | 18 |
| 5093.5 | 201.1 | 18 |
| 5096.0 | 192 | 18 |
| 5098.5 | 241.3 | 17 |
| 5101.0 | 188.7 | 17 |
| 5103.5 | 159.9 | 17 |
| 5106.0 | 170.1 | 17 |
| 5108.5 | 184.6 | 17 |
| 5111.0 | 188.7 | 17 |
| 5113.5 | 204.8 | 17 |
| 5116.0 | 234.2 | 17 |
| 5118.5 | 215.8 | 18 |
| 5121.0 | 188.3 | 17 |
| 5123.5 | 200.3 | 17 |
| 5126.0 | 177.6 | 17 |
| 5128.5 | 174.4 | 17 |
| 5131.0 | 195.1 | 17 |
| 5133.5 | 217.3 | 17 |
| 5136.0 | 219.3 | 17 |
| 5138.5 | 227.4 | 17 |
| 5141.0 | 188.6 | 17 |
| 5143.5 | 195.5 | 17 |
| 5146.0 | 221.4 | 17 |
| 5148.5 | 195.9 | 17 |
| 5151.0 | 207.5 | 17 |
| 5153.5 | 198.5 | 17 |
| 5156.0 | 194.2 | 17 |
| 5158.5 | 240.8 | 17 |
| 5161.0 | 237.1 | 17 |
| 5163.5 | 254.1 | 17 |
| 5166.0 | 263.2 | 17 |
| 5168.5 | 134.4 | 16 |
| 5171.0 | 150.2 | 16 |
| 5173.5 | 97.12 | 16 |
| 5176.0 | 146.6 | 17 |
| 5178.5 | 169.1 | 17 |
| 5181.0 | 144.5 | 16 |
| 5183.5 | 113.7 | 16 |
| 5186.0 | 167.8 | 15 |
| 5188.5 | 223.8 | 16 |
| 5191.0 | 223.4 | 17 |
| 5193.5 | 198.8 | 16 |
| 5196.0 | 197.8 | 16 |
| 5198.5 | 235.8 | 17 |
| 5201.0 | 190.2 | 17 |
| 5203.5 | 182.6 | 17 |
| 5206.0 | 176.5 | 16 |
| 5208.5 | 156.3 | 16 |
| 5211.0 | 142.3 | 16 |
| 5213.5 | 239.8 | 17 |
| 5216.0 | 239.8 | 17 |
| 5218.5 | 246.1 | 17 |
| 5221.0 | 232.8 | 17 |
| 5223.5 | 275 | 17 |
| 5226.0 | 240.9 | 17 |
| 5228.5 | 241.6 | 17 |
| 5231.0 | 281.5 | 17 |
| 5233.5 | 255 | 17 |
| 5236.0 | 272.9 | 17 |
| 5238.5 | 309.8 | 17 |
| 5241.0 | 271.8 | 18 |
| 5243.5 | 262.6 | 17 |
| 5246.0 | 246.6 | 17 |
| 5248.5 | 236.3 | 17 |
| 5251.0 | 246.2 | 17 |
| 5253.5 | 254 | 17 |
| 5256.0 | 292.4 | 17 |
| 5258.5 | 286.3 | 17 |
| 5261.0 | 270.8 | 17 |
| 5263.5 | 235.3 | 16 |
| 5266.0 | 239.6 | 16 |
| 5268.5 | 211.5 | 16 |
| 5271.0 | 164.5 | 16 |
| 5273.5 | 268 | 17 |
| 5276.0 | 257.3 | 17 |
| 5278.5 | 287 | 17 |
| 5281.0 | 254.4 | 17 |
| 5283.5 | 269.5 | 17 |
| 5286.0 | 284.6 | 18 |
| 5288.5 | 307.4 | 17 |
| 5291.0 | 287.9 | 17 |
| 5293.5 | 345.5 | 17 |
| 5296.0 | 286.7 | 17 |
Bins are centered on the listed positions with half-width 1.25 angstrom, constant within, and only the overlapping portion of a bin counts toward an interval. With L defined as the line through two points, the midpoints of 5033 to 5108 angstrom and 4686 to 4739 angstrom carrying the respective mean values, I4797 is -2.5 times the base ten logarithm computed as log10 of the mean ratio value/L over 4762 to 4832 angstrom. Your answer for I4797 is 0.21 mag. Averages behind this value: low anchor 193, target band 159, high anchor 196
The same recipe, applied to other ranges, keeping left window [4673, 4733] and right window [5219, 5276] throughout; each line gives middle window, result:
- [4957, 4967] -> 0.283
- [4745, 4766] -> 0.137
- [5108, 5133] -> 0.210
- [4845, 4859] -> 0.222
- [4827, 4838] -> 0.223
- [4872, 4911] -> 0.051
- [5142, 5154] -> 0.190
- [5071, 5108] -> 0.203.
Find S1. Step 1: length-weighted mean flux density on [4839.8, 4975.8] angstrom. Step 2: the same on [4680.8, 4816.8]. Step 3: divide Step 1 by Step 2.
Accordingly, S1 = 1.16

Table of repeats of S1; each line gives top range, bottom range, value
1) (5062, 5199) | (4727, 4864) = 1.14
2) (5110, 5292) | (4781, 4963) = 1.14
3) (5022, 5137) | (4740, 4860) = 1.16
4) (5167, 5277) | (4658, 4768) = 1.18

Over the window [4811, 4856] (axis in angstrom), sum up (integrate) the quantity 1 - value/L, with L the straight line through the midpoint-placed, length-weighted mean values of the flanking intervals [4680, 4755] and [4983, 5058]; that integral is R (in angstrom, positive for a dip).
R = 3.8 angstrom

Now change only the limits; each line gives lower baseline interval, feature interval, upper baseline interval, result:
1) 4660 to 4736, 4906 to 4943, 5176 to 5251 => -4.8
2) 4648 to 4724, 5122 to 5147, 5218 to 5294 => 4.6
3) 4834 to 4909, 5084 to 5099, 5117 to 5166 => 0.3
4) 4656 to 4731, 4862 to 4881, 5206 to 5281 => 2.0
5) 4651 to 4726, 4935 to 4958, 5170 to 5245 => -4.5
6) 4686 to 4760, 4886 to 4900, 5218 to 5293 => 1.0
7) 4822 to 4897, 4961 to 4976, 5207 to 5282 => 0.8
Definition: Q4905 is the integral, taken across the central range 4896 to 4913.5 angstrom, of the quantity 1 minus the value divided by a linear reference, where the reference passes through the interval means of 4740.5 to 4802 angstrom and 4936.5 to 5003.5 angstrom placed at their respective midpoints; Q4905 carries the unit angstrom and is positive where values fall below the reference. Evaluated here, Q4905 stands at -3.0 angstrom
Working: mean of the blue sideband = 164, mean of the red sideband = 204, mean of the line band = 223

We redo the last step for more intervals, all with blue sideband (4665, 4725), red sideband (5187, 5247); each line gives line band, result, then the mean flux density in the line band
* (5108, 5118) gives 0.8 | 205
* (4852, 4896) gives 4.2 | 186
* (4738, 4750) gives 0.2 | 193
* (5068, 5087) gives 1.9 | 198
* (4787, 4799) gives 1.3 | 178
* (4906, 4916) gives -1.0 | 229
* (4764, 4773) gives 3.4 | 123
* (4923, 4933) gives -1.7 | 244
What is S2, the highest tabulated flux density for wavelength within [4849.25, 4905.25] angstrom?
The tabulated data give 222.3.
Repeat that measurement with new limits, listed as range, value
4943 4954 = 290.7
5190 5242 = 309.8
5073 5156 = 241.3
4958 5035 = 225.1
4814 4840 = 200.9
